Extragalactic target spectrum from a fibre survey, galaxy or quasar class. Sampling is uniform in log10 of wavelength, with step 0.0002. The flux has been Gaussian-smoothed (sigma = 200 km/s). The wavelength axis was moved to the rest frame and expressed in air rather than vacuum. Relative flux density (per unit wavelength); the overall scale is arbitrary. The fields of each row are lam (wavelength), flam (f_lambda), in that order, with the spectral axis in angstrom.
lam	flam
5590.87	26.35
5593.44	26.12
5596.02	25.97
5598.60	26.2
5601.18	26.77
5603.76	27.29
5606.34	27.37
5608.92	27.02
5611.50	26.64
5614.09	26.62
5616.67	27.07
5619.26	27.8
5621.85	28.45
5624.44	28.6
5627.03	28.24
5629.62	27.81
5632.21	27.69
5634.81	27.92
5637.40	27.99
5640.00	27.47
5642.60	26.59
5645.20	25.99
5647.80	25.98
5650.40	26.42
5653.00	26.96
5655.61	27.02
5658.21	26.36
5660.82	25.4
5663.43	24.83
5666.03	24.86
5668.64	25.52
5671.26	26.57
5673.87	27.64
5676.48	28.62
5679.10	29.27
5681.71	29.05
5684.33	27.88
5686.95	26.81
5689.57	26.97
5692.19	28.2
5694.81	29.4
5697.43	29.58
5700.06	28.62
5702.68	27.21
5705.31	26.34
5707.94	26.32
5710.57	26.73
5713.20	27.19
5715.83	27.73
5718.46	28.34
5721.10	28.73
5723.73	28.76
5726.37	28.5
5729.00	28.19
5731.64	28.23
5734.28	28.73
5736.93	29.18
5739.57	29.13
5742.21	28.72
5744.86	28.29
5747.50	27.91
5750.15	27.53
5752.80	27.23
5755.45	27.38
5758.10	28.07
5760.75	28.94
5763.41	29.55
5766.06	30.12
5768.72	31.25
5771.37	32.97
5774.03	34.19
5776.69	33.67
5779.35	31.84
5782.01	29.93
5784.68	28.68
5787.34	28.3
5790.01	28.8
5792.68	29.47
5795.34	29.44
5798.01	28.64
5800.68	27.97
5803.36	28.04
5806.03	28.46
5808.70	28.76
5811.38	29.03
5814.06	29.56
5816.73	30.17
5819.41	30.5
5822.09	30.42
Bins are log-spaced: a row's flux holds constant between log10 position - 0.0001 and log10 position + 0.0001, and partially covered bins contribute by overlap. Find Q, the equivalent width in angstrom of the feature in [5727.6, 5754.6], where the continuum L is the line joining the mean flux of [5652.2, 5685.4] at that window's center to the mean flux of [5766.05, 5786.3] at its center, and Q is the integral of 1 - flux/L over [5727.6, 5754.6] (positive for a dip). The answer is 1.6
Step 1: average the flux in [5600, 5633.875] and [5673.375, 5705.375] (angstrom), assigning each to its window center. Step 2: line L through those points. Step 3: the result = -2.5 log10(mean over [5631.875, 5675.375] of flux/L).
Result 0.05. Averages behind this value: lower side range 27.5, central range 26.5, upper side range 28.2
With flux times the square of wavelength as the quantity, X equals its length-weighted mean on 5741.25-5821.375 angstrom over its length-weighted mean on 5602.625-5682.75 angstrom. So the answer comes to 1.1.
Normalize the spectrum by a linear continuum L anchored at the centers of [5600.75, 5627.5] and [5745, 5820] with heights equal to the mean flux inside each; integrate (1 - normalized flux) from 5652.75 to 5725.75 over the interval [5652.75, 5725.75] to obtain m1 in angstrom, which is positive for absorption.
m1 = 2.4 angstrom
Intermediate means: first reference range 27.4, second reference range 29.5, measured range 27.4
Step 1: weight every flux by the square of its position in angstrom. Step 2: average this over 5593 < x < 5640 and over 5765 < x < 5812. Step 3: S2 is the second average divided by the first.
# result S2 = 1.2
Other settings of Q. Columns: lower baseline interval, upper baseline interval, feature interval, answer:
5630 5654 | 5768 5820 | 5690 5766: 1.32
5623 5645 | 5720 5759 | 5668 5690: 0.22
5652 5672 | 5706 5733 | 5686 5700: -0.68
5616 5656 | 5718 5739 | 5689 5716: 0.56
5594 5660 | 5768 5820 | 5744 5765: 0.83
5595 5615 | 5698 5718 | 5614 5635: -0.79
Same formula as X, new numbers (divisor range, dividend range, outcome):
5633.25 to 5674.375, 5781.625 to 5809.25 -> 1.14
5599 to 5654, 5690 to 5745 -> 1.07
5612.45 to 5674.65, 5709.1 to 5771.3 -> 1.10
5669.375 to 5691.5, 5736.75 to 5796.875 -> 1.10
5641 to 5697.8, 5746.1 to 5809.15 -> 1.13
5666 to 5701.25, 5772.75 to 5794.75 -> 1.13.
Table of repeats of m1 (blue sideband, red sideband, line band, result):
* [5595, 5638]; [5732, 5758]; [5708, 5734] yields 0.07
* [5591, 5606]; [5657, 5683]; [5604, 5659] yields -1.23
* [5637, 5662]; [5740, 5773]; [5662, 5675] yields 0.56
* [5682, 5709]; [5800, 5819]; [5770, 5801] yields -1.82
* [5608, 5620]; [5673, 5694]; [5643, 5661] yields 0.80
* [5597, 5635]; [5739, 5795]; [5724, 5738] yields 0.25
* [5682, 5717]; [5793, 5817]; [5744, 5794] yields -2.19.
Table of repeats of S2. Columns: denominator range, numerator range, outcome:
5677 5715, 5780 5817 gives 1.08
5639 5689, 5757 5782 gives 1.21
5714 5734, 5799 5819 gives 1.05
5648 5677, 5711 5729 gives 1.09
